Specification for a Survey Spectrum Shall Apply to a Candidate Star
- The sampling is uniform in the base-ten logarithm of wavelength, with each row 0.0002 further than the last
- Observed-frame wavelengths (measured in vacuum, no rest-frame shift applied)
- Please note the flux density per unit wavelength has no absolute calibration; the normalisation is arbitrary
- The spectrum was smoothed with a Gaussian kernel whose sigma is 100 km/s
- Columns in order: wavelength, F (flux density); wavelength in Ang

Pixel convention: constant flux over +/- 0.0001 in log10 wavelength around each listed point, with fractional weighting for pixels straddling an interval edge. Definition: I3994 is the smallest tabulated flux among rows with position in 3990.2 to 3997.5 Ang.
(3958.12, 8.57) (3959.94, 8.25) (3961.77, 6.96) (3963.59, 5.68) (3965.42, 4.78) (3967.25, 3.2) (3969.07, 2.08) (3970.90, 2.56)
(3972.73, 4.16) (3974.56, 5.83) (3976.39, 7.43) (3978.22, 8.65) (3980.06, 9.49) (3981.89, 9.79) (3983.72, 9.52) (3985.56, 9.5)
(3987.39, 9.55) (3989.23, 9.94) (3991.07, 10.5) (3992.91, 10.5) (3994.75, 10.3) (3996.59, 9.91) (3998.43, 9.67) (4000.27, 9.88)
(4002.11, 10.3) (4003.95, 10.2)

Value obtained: 9.91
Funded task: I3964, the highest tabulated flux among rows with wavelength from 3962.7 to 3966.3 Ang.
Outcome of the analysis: 5.68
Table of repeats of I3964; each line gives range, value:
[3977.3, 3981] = 9.49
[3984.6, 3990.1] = 9.94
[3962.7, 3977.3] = 7.43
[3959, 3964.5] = 8.25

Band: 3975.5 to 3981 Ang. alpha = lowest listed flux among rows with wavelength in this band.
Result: 7.43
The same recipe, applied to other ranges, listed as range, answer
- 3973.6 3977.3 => 5.83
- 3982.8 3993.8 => 9.5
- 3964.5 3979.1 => 2.08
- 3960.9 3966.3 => 4.78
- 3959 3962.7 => 6.96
